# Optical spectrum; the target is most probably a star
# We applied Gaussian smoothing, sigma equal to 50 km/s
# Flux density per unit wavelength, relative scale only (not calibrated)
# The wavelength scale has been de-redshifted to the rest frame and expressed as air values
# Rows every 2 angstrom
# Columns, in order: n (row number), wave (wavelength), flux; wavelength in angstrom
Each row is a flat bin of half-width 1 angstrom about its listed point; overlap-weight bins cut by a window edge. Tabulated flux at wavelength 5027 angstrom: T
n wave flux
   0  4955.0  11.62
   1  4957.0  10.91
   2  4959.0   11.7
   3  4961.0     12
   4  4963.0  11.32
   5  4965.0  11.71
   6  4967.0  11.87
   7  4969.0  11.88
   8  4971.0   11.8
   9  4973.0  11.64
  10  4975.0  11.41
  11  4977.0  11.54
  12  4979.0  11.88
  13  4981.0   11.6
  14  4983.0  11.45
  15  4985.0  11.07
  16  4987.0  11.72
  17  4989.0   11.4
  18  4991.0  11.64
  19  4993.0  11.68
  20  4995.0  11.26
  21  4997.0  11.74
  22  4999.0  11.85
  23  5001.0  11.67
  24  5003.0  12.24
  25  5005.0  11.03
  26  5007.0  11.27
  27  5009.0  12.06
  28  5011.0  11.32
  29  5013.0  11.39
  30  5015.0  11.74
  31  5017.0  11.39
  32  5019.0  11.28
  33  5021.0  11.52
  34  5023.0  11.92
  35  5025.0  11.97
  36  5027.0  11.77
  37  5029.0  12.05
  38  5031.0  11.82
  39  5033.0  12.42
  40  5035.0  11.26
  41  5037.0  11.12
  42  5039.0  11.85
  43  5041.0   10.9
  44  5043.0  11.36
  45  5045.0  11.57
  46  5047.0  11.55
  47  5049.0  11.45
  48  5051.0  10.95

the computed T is 11.77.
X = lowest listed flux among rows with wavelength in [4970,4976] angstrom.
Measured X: 11.41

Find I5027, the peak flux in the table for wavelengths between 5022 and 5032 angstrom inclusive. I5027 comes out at 12.05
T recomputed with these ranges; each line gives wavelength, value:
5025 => 11.97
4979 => 11.88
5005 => 11.03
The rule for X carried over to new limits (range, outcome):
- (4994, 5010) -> 11.03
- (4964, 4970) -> 11.71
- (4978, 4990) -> 11.07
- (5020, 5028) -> 11.52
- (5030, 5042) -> 10.9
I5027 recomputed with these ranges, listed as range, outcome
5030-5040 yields 12.42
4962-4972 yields 11.88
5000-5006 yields 12.24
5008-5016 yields 12.06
